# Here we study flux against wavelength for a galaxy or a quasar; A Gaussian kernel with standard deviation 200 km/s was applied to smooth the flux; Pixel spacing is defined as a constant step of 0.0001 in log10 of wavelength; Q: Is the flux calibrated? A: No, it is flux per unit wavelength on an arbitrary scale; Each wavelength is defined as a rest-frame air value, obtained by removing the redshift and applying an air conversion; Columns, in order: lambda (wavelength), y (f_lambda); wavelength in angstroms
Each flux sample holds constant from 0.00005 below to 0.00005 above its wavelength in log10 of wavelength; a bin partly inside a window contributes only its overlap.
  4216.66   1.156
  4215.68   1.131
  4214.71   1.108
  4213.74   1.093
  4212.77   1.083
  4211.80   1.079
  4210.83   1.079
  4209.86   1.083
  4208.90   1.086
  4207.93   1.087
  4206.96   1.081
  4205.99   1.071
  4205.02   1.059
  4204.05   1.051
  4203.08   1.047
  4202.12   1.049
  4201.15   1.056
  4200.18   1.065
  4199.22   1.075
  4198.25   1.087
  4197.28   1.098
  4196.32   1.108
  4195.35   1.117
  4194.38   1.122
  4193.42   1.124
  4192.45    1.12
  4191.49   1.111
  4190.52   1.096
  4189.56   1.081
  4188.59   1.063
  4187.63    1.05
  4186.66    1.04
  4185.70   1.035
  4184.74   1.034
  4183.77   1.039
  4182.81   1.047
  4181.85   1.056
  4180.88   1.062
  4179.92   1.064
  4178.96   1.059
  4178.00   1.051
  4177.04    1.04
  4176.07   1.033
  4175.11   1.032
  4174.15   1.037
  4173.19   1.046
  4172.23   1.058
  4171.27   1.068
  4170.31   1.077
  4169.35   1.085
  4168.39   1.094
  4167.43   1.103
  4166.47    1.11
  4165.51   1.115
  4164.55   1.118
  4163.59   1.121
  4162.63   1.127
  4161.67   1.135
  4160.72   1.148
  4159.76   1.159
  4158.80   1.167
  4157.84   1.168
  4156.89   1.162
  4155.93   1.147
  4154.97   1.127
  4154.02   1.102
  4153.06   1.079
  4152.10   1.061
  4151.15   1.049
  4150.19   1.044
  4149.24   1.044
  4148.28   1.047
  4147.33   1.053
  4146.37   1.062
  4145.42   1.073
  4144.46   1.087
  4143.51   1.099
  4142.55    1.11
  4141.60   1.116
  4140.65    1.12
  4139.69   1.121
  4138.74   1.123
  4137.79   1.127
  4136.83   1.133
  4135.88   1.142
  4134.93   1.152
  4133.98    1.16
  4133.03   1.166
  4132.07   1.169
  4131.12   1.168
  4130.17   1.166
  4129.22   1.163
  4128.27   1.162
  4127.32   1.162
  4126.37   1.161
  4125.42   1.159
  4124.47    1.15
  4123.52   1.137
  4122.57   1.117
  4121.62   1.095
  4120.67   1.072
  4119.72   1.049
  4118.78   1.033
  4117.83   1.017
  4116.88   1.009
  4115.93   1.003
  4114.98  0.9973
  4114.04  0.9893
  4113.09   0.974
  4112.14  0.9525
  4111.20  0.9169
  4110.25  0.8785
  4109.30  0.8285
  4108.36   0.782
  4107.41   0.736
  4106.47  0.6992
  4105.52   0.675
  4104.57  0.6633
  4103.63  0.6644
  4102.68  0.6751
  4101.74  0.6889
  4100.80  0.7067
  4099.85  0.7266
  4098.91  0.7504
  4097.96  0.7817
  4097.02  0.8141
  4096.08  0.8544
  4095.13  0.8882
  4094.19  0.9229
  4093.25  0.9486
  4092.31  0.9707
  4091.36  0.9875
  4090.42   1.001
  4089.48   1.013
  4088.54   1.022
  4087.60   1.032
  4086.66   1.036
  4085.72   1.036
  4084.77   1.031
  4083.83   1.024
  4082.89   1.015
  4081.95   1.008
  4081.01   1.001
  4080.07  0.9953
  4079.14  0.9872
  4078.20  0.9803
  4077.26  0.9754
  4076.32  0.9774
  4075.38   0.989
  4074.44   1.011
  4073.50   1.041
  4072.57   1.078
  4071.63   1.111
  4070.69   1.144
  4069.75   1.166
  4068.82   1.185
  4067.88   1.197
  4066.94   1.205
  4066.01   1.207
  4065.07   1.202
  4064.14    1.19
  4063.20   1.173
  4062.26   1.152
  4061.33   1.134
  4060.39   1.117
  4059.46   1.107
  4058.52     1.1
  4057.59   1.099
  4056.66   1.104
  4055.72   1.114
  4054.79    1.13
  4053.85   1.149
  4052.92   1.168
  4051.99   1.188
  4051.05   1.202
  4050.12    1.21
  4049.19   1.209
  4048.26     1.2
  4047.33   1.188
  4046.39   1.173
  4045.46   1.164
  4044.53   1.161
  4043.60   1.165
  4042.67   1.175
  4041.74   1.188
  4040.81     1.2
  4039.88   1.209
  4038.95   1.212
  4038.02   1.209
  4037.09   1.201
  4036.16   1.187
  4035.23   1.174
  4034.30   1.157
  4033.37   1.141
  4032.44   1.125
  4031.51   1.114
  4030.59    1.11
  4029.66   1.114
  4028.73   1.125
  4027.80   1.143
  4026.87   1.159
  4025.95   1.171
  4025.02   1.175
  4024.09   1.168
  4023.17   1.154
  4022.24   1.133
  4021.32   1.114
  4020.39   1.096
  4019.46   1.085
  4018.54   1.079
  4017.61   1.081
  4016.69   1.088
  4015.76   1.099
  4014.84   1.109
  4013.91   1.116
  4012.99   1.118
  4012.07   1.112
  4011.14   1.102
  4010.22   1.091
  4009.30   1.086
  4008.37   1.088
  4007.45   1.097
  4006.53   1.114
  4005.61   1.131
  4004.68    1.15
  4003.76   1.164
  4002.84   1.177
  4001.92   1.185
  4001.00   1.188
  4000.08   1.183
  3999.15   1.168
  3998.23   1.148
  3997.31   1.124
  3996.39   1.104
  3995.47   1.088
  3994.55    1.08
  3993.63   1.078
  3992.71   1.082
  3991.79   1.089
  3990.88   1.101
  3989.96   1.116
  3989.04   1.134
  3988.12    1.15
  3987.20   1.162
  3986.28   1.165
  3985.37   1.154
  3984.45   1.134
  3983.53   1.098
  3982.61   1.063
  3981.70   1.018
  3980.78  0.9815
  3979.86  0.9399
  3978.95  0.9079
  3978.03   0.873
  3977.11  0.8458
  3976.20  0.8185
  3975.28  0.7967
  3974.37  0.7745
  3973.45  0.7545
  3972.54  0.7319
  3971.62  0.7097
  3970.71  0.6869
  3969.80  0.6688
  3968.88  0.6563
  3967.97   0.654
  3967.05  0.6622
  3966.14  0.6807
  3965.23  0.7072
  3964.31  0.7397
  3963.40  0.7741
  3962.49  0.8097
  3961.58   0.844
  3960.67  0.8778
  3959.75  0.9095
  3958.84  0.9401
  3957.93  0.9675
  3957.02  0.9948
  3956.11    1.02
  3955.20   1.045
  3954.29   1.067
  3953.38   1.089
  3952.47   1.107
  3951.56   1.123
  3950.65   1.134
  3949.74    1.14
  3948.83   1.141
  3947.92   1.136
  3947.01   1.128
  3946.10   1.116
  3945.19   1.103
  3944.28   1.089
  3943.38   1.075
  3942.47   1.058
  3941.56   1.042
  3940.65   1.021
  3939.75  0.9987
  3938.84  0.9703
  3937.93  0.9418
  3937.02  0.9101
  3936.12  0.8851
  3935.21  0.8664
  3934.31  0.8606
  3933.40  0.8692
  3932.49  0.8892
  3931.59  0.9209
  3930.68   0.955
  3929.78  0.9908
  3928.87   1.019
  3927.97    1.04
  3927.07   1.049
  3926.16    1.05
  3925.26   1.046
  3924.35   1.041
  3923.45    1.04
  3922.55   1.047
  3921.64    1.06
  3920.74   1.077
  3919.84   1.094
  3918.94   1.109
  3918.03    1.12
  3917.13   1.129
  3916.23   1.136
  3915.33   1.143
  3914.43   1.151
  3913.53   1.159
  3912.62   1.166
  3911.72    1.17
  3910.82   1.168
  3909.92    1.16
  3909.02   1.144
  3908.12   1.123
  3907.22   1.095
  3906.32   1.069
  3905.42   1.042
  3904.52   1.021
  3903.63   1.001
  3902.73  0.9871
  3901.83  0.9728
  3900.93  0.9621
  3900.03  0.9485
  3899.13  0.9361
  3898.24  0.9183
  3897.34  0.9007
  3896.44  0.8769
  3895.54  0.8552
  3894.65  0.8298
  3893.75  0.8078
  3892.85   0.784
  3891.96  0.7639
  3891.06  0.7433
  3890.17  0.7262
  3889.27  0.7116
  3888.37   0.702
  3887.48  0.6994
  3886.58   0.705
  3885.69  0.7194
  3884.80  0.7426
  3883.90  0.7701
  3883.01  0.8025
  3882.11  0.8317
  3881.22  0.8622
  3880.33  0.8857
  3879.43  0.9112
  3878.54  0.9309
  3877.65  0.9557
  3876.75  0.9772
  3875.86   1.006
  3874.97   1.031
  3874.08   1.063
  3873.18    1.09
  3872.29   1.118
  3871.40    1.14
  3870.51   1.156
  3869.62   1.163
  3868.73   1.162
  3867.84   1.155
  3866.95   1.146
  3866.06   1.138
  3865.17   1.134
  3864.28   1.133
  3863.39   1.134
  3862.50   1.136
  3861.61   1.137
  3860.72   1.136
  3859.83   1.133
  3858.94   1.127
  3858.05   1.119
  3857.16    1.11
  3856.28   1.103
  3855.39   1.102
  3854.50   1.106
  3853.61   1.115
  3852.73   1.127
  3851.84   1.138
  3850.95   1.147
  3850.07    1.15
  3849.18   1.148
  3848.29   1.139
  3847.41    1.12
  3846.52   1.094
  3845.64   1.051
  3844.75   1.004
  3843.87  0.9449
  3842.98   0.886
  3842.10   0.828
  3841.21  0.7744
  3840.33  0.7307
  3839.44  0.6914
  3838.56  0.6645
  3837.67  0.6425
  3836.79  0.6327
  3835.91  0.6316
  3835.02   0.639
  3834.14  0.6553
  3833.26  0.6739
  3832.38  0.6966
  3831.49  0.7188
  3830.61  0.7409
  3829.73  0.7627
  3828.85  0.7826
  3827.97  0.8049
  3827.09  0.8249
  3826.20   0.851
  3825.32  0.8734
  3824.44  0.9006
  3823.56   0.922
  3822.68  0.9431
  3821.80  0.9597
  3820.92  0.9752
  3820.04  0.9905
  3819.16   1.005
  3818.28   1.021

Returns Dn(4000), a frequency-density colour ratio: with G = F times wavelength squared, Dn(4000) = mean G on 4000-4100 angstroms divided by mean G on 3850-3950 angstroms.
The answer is 1.2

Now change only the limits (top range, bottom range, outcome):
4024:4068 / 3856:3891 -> 1.28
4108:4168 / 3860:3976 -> 1.25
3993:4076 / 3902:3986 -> 1.21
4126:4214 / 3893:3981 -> 1.27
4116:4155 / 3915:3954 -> 1.17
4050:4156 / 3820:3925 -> 1.20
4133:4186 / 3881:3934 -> 1.28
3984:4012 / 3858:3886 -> 1.17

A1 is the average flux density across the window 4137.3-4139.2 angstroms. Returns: 1.12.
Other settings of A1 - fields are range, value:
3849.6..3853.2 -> 1.14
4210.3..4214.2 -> 1.08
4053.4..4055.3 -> 1.14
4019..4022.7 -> 1.11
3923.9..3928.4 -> 1.04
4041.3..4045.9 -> 1.17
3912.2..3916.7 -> 1.15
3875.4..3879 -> 0.968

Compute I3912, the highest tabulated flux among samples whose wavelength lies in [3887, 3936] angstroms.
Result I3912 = 1.17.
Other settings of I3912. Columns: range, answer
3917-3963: 1.141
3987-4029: 1.188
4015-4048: 1.212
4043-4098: 1.21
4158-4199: 1.167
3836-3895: 1.163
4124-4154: 1.169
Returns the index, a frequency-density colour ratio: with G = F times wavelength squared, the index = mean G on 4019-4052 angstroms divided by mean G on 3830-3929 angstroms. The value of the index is 1.29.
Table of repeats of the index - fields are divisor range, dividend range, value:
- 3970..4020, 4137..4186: 1.12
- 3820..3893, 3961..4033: 1.18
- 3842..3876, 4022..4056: 1.16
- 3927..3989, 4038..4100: 1.20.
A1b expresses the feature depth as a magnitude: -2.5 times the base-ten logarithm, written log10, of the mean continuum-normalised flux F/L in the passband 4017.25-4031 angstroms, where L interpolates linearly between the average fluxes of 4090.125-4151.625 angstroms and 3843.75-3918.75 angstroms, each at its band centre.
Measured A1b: -0.13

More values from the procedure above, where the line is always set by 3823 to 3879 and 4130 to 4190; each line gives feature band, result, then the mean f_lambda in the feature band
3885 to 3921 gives 0.03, 0.969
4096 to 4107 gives 0.43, 0.721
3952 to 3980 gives 0.21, 0.84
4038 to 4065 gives -0.11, 1.17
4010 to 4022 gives -0.06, 1.1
